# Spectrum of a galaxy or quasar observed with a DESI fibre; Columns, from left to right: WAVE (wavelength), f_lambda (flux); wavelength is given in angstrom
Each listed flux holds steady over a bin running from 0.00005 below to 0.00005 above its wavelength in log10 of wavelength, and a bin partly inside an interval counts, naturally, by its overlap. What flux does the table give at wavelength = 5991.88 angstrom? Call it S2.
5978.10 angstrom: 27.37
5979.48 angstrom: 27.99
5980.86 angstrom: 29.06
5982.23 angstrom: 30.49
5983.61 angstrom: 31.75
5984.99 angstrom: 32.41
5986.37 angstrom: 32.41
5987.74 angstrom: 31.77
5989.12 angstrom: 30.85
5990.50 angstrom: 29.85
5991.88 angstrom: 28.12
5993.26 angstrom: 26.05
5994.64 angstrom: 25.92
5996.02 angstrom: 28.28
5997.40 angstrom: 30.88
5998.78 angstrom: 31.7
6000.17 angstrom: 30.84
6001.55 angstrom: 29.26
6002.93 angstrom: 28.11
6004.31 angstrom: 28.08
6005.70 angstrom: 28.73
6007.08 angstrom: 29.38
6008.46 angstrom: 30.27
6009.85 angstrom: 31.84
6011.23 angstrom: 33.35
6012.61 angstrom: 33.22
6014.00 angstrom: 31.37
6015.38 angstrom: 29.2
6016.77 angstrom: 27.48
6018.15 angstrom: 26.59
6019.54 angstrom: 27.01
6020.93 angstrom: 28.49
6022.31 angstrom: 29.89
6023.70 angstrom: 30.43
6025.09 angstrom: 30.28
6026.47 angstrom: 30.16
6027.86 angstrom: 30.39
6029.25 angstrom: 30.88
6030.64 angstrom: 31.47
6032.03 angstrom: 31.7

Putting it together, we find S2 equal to 28.12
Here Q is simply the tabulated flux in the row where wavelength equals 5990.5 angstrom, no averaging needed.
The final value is 29.85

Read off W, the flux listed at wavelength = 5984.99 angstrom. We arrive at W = 32.41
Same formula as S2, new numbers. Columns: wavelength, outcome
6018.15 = 26.59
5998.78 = 31.7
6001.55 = 29.26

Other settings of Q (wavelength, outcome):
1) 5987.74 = 31.77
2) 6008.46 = 30.27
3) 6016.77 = 27.48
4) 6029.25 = 30.88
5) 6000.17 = 30.84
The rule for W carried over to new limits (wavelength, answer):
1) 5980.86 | 29.06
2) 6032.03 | 31.7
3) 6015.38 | 29.2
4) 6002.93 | 28.11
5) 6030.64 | 31.47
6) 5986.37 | 32.41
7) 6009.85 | 31.84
